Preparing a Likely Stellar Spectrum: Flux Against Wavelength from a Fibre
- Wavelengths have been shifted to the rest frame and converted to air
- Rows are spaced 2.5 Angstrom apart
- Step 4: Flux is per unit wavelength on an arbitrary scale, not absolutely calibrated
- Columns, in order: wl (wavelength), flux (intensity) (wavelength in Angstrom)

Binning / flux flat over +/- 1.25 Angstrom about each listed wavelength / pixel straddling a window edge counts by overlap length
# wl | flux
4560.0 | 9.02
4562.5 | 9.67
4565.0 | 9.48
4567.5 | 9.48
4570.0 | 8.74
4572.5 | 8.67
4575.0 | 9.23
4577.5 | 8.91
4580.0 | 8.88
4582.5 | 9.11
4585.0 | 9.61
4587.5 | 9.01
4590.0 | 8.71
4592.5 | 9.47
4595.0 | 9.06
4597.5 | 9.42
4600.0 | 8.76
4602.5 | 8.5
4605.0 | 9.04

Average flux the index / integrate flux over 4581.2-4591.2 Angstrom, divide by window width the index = 9.11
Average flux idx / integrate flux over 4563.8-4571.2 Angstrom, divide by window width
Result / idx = 9.24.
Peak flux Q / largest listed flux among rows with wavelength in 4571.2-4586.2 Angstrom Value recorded 9.61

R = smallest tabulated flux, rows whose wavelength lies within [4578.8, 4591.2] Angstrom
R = 8.71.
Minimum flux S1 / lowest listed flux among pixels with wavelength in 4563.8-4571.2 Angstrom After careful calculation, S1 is 8.74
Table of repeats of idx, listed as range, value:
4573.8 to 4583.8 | 9.03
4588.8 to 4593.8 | 9.09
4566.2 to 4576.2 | 9.03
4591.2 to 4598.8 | 9.31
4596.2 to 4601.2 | 9.09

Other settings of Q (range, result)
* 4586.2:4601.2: 9.47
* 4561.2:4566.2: 9.67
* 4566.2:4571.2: 9.48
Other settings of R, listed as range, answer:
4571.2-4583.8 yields 8.67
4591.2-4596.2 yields 9.06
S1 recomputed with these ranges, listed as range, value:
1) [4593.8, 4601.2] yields 8.76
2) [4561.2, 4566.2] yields 9.48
